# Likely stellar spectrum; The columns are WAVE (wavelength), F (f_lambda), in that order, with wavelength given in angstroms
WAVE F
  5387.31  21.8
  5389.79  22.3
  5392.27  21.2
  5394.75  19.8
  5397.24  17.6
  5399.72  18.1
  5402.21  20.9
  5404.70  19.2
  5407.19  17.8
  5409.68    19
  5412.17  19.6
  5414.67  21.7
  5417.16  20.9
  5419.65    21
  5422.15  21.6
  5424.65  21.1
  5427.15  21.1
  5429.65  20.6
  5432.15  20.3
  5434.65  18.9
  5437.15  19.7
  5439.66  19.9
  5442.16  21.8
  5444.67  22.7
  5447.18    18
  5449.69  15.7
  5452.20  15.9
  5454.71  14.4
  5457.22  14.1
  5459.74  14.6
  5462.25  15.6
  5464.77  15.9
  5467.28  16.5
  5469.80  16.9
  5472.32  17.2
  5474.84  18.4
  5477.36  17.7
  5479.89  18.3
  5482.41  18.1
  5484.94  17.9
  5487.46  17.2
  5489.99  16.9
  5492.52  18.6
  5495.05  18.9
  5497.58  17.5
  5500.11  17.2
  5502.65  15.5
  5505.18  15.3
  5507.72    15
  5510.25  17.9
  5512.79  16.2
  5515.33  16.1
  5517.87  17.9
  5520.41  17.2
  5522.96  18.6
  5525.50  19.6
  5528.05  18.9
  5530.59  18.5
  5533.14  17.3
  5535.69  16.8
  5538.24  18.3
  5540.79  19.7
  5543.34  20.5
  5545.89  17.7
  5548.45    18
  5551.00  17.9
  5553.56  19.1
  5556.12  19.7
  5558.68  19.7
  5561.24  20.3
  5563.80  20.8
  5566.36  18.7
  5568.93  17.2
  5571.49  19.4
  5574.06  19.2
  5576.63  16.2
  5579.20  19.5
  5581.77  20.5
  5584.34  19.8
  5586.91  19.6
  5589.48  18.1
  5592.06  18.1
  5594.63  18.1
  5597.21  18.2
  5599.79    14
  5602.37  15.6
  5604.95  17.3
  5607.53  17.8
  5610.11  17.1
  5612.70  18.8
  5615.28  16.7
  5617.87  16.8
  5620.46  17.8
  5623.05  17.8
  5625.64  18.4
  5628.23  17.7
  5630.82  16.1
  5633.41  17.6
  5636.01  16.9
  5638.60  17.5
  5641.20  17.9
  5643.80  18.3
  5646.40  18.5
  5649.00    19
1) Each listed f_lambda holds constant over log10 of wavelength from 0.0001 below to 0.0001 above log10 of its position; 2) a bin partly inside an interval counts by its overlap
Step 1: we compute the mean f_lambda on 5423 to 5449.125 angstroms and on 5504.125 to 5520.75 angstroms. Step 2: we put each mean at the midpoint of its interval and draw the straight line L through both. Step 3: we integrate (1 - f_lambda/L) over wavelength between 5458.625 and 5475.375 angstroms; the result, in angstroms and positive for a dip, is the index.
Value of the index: 2.1 angstroms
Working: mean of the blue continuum 20.3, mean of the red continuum 16.5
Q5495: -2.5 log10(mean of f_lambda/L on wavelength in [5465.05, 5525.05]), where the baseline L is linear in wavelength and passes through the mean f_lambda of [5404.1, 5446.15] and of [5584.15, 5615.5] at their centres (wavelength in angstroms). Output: 0.12 mag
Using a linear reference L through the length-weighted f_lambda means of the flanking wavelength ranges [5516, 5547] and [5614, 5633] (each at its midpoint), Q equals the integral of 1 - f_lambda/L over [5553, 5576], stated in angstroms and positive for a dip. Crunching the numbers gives -1.6 angstroms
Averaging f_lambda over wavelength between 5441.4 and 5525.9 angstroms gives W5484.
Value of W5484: 17.2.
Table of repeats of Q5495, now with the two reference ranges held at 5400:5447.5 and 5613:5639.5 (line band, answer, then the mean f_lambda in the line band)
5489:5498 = 0.07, 18.1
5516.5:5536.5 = 0.04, 18.1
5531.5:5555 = 0.01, 18.4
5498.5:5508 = 0.20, 15.9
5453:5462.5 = 0.33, 14.6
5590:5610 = 0.04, 17.1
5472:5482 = 0.09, 18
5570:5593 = -0.05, 18.9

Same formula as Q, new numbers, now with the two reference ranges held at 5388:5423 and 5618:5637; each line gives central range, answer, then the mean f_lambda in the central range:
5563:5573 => -0.4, 18.9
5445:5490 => 6.0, 16.7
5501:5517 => 2.3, 16.1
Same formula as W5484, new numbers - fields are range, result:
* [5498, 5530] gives 17.2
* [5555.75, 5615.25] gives 18.4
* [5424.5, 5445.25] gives 20.6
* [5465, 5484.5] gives 17.5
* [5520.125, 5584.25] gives 18.8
